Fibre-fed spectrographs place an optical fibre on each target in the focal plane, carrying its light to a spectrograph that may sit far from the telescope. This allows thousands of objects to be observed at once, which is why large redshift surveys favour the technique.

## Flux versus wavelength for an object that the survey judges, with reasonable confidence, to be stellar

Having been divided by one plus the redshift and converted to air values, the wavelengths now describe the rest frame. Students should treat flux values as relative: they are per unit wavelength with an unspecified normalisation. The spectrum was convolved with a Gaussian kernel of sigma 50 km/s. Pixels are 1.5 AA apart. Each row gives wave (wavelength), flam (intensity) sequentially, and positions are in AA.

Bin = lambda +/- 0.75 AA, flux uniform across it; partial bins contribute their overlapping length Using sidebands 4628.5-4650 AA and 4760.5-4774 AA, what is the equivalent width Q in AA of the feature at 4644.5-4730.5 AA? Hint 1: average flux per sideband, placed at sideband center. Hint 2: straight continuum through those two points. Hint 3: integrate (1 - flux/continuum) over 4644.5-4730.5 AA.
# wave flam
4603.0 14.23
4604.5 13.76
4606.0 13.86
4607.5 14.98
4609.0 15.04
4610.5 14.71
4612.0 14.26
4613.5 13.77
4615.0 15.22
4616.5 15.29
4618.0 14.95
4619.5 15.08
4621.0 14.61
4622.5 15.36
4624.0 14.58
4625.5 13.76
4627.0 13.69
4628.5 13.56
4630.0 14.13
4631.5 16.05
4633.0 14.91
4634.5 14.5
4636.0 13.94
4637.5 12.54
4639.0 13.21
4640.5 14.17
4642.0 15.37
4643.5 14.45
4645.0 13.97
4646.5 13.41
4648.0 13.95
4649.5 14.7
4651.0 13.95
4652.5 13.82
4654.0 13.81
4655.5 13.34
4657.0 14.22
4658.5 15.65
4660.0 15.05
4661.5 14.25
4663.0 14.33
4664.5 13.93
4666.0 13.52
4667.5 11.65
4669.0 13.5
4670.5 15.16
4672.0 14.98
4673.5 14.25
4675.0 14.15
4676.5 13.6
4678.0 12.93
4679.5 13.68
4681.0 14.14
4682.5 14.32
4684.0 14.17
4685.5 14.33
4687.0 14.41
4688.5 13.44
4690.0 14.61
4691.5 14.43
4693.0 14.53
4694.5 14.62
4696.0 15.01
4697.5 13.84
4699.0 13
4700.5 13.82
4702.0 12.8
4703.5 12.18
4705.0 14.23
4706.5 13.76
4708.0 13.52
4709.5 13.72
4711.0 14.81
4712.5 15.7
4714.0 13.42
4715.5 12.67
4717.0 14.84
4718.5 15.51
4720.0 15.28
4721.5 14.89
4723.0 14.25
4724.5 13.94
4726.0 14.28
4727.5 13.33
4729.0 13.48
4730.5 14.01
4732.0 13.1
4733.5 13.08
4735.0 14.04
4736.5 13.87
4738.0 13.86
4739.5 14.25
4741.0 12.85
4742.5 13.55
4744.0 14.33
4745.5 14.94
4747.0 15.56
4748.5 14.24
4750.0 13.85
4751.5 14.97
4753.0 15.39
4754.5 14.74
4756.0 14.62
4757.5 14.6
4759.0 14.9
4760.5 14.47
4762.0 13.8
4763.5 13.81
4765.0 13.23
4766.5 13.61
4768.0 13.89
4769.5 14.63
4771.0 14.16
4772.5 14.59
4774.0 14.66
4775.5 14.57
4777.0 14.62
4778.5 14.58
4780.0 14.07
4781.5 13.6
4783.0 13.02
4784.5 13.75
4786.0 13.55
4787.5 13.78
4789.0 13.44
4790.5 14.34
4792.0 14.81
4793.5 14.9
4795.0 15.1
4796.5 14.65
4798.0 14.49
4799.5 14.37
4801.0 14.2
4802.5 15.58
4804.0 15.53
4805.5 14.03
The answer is 0.5 AA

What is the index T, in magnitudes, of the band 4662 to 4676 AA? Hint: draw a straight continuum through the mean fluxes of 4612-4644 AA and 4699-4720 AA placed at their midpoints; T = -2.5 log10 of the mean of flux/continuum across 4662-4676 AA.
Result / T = 0.02 mag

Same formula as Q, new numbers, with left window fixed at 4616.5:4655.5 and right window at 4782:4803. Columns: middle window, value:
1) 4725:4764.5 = 0.3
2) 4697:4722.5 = 0.5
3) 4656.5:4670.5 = 0.2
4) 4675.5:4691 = 0.3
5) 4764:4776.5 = 0.1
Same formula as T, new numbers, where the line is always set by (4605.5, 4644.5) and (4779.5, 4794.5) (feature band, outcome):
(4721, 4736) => 0.02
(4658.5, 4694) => 0.02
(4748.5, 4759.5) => -0.05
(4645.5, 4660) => 0.02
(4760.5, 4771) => 0.01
